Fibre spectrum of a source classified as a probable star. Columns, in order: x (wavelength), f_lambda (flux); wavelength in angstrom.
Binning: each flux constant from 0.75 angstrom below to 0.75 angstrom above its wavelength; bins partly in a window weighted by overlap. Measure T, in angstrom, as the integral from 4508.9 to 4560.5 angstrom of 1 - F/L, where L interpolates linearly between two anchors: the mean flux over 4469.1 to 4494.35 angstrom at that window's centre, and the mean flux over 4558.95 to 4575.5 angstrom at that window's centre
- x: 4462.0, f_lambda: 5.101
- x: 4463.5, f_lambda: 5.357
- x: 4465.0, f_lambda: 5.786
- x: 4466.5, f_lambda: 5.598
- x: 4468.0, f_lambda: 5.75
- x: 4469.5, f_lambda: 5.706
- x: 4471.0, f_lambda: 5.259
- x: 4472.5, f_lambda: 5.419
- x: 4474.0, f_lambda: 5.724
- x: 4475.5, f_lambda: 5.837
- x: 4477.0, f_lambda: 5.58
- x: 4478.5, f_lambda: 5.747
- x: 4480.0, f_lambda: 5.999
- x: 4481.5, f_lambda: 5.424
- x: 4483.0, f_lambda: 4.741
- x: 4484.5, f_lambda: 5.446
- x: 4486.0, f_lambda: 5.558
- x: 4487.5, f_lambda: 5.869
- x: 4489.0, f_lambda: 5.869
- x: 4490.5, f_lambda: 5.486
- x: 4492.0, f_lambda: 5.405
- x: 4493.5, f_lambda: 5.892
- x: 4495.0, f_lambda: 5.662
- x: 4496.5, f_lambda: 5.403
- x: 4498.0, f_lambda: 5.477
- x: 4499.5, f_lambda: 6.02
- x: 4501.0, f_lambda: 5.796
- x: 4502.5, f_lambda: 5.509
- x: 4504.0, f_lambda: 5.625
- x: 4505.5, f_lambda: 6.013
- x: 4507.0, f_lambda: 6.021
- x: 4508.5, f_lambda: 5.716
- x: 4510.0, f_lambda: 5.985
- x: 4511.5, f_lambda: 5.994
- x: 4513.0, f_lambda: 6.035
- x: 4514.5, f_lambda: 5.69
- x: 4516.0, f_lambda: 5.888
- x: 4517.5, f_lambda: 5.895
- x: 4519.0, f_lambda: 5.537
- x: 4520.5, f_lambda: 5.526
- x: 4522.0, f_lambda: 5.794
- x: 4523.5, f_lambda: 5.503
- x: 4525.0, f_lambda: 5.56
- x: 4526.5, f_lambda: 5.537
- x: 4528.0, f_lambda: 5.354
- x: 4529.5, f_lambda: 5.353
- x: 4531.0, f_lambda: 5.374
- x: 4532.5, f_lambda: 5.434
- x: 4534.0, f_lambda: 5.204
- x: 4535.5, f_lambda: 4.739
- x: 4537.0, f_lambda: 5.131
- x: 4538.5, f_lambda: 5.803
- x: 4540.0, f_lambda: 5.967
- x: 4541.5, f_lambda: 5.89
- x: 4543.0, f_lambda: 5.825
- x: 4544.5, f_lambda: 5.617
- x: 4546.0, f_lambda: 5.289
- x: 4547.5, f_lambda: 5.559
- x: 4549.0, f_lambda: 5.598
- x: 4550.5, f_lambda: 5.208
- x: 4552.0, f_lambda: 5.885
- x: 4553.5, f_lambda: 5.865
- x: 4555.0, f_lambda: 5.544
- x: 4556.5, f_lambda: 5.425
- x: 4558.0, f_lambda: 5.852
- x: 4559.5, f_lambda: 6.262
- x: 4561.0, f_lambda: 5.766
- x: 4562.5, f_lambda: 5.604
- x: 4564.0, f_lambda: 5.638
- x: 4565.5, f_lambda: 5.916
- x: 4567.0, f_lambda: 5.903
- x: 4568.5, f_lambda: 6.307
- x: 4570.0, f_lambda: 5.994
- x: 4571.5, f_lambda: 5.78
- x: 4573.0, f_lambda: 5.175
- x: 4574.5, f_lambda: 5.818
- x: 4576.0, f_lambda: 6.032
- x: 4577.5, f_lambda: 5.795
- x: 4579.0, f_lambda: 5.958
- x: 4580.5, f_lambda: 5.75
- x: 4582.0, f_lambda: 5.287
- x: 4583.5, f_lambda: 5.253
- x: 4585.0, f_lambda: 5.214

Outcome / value 1.0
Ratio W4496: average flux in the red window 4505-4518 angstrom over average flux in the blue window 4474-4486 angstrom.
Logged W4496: 1.07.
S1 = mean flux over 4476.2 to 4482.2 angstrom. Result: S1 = 5.69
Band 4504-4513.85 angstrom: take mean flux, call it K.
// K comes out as 5.93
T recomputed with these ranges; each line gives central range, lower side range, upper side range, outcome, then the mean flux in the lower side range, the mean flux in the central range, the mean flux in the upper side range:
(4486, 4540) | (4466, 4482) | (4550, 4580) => 0.7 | 5.64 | 5.64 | 5.79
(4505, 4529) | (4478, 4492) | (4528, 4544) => -1.1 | 5.56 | 5.75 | 5.47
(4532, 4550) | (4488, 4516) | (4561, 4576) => 0.9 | 5.76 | 5.5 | 5.8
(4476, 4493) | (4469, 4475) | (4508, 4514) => 0.3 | 5.53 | 5.57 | 5.93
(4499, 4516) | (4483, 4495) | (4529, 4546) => -0.9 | 5.59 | 5.85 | 5.48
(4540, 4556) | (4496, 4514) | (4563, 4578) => 0.5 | 5.8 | 5.64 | 5.83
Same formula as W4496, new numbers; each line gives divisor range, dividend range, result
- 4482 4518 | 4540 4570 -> 1.01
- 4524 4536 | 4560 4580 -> 1.09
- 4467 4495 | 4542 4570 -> 1.02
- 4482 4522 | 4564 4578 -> 1.03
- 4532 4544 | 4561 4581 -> 1.06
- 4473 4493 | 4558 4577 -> 1.05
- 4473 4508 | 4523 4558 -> 0.98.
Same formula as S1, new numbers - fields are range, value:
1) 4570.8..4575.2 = 5.59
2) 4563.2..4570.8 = 5.95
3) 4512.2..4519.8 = 5.81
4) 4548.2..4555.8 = 5.62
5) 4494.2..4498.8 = 5.52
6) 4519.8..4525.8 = 5.6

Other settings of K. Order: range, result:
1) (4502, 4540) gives 5.62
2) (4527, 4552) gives 5.47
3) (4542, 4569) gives 5.72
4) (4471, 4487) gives 5.54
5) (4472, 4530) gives 5.67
